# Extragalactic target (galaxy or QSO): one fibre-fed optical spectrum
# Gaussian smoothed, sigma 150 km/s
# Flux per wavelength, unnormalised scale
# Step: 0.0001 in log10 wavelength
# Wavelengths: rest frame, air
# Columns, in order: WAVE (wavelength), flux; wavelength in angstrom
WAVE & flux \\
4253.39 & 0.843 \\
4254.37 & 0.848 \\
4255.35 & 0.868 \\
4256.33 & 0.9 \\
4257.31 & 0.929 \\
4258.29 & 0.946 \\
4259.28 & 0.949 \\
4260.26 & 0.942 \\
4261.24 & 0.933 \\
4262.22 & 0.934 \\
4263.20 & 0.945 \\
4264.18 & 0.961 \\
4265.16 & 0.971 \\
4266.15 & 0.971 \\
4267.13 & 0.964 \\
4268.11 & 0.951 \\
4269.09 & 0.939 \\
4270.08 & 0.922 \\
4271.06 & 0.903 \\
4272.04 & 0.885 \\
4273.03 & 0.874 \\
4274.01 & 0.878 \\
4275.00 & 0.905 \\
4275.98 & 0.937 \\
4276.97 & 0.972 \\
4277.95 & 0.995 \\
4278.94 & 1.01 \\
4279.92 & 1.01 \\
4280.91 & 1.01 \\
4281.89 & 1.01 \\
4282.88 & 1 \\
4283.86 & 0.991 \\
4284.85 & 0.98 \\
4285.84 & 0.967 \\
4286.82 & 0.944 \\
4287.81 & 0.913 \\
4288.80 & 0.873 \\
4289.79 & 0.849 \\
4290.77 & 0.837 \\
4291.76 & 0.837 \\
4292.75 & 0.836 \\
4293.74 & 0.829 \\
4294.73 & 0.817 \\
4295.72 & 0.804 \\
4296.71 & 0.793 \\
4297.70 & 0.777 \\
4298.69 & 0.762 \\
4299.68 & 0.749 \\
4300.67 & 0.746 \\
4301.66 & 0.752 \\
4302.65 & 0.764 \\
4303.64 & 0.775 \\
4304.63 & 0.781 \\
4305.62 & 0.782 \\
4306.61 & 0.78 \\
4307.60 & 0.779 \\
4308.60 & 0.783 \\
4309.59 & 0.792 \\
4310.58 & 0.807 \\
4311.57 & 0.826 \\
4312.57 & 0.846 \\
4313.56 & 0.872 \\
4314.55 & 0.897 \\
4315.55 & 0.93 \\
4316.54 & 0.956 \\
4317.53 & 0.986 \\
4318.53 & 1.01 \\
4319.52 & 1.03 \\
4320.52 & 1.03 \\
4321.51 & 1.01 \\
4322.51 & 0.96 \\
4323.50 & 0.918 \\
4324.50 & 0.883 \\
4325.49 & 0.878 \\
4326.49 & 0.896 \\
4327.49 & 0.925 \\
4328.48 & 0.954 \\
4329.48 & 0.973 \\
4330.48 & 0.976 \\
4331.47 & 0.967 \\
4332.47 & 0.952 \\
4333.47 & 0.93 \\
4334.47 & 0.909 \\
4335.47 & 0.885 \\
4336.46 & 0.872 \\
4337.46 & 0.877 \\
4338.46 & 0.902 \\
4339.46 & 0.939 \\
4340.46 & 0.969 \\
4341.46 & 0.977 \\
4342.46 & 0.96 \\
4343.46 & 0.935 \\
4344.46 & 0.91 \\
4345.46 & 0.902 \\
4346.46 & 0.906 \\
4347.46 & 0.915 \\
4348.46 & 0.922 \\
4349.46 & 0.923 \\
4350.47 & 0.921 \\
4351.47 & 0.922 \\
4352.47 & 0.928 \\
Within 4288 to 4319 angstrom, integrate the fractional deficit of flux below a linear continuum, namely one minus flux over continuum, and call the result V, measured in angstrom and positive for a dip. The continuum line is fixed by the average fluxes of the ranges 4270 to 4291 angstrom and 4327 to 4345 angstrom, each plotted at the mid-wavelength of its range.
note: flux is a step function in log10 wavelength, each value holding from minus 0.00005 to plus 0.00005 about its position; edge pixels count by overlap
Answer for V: 3.66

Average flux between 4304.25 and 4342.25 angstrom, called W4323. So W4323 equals 0.907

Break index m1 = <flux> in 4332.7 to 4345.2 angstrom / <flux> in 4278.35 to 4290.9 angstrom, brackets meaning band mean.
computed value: 0.96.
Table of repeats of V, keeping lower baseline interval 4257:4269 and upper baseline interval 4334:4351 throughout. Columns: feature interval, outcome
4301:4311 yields 1.65 angstrom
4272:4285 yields -0.27 angstrom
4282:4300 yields 1.35 angstrom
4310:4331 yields -0.08 angstrom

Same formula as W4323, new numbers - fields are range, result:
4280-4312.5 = 0.844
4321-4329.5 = 0.931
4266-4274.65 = 0.919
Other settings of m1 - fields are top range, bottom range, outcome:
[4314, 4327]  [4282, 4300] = 1.10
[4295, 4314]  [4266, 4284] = 0.83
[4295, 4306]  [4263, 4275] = 0.83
